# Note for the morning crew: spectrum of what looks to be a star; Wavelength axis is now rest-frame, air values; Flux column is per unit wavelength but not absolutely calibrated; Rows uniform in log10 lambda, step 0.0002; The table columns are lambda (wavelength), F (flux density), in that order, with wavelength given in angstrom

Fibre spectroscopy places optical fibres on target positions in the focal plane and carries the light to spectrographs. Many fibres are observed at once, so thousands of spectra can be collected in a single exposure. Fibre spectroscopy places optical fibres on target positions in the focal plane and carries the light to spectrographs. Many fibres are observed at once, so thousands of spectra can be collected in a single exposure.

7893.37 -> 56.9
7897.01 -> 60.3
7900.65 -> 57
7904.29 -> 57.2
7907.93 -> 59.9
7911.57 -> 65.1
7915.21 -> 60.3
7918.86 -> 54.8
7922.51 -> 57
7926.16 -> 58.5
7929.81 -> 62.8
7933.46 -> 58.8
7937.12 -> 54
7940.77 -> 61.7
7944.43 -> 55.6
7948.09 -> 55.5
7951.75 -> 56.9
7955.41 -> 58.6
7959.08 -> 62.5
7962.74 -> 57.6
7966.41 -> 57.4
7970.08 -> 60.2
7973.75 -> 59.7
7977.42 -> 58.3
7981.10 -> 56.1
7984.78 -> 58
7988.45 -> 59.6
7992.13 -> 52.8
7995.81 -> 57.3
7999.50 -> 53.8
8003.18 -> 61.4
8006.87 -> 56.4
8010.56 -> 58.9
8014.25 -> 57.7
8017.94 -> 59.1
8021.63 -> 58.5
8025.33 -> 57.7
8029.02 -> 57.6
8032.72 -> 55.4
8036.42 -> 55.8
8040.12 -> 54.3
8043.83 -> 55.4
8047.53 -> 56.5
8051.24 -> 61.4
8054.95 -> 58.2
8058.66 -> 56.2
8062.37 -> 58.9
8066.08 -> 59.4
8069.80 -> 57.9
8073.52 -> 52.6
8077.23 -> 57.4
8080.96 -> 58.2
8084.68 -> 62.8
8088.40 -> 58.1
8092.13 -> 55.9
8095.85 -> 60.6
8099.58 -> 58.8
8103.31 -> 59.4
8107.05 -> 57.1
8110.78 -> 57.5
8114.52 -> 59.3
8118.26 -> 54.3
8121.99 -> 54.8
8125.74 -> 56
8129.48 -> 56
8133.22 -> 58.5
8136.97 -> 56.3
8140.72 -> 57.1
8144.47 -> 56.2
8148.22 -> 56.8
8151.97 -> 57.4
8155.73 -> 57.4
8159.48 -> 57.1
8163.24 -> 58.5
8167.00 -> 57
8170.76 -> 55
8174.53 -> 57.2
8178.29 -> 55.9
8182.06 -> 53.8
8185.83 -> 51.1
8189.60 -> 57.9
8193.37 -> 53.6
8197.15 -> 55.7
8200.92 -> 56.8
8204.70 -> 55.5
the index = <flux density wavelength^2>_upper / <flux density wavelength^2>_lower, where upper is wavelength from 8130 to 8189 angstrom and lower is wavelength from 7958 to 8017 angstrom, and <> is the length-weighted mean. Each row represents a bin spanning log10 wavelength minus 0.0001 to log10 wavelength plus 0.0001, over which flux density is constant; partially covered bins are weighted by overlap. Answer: 1.02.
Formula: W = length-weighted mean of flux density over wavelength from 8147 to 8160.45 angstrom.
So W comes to 57.2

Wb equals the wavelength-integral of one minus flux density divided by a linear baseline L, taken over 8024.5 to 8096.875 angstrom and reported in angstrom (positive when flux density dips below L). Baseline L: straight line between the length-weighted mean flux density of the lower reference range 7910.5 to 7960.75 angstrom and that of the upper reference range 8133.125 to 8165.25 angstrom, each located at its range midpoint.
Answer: 0.4 angstrom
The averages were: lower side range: 58.6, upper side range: 57.2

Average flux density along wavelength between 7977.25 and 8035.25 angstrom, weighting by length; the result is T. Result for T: 57.4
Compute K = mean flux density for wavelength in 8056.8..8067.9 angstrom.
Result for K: 58.2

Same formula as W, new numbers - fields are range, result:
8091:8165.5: 57.3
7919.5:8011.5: 57.9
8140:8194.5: 56.2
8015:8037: 57.5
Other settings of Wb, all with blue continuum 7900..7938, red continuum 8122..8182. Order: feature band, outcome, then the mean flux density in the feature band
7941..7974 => 0.1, 58.3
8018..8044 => 0.5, 56.6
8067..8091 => -0.2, 57.8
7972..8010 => 0.5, 57.4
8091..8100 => -0.2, 58.6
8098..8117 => -0.4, 58.3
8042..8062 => 0.0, 57.7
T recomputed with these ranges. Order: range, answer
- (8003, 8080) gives 57.4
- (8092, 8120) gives 58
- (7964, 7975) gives 59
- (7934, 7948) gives 57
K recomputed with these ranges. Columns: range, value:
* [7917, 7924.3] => 55.9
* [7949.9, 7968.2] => 58.6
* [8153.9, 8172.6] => 57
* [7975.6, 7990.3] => 58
